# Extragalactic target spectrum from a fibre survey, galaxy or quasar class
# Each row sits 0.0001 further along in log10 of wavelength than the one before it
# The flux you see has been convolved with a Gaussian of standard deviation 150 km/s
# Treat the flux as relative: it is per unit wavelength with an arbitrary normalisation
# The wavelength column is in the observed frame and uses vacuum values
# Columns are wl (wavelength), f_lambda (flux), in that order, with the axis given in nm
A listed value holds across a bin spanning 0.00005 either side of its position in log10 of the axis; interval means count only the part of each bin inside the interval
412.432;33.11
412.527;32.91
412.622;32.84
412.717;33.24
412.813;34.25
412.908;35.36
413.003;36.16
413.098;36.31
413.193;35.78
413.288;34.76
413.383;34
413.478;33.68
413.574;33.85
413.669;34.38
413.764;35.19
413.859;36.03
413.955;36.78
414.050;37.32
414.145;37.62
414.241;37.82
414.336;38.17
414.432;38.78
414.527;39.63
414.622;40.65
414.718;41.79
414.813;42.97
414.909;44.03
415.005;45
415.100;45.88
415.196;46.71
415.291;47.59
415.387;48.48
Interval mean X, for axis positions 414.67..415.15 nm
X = 43.9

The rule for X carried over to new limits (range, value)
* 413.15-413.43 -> 34.9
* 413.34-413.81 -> 34.2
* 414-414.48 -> 38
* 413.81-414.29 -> 37.1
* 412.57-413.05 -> 34.3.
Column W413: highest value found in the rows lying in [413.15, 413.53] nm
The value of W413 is 35.78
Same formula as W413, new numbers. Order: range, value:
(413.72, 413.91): 36.03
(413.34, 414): 36.78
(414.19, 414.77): 41.79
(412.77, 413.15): 36.31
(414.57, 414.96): 44.03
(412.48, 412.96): 35.36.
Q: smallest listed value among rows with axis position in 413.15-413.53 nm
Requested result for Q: 33.68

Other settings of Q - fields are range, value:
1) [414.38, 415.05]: 38.78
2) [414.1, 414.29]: 37.62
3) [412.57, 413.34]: 32.84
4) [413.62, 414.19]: 34.38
